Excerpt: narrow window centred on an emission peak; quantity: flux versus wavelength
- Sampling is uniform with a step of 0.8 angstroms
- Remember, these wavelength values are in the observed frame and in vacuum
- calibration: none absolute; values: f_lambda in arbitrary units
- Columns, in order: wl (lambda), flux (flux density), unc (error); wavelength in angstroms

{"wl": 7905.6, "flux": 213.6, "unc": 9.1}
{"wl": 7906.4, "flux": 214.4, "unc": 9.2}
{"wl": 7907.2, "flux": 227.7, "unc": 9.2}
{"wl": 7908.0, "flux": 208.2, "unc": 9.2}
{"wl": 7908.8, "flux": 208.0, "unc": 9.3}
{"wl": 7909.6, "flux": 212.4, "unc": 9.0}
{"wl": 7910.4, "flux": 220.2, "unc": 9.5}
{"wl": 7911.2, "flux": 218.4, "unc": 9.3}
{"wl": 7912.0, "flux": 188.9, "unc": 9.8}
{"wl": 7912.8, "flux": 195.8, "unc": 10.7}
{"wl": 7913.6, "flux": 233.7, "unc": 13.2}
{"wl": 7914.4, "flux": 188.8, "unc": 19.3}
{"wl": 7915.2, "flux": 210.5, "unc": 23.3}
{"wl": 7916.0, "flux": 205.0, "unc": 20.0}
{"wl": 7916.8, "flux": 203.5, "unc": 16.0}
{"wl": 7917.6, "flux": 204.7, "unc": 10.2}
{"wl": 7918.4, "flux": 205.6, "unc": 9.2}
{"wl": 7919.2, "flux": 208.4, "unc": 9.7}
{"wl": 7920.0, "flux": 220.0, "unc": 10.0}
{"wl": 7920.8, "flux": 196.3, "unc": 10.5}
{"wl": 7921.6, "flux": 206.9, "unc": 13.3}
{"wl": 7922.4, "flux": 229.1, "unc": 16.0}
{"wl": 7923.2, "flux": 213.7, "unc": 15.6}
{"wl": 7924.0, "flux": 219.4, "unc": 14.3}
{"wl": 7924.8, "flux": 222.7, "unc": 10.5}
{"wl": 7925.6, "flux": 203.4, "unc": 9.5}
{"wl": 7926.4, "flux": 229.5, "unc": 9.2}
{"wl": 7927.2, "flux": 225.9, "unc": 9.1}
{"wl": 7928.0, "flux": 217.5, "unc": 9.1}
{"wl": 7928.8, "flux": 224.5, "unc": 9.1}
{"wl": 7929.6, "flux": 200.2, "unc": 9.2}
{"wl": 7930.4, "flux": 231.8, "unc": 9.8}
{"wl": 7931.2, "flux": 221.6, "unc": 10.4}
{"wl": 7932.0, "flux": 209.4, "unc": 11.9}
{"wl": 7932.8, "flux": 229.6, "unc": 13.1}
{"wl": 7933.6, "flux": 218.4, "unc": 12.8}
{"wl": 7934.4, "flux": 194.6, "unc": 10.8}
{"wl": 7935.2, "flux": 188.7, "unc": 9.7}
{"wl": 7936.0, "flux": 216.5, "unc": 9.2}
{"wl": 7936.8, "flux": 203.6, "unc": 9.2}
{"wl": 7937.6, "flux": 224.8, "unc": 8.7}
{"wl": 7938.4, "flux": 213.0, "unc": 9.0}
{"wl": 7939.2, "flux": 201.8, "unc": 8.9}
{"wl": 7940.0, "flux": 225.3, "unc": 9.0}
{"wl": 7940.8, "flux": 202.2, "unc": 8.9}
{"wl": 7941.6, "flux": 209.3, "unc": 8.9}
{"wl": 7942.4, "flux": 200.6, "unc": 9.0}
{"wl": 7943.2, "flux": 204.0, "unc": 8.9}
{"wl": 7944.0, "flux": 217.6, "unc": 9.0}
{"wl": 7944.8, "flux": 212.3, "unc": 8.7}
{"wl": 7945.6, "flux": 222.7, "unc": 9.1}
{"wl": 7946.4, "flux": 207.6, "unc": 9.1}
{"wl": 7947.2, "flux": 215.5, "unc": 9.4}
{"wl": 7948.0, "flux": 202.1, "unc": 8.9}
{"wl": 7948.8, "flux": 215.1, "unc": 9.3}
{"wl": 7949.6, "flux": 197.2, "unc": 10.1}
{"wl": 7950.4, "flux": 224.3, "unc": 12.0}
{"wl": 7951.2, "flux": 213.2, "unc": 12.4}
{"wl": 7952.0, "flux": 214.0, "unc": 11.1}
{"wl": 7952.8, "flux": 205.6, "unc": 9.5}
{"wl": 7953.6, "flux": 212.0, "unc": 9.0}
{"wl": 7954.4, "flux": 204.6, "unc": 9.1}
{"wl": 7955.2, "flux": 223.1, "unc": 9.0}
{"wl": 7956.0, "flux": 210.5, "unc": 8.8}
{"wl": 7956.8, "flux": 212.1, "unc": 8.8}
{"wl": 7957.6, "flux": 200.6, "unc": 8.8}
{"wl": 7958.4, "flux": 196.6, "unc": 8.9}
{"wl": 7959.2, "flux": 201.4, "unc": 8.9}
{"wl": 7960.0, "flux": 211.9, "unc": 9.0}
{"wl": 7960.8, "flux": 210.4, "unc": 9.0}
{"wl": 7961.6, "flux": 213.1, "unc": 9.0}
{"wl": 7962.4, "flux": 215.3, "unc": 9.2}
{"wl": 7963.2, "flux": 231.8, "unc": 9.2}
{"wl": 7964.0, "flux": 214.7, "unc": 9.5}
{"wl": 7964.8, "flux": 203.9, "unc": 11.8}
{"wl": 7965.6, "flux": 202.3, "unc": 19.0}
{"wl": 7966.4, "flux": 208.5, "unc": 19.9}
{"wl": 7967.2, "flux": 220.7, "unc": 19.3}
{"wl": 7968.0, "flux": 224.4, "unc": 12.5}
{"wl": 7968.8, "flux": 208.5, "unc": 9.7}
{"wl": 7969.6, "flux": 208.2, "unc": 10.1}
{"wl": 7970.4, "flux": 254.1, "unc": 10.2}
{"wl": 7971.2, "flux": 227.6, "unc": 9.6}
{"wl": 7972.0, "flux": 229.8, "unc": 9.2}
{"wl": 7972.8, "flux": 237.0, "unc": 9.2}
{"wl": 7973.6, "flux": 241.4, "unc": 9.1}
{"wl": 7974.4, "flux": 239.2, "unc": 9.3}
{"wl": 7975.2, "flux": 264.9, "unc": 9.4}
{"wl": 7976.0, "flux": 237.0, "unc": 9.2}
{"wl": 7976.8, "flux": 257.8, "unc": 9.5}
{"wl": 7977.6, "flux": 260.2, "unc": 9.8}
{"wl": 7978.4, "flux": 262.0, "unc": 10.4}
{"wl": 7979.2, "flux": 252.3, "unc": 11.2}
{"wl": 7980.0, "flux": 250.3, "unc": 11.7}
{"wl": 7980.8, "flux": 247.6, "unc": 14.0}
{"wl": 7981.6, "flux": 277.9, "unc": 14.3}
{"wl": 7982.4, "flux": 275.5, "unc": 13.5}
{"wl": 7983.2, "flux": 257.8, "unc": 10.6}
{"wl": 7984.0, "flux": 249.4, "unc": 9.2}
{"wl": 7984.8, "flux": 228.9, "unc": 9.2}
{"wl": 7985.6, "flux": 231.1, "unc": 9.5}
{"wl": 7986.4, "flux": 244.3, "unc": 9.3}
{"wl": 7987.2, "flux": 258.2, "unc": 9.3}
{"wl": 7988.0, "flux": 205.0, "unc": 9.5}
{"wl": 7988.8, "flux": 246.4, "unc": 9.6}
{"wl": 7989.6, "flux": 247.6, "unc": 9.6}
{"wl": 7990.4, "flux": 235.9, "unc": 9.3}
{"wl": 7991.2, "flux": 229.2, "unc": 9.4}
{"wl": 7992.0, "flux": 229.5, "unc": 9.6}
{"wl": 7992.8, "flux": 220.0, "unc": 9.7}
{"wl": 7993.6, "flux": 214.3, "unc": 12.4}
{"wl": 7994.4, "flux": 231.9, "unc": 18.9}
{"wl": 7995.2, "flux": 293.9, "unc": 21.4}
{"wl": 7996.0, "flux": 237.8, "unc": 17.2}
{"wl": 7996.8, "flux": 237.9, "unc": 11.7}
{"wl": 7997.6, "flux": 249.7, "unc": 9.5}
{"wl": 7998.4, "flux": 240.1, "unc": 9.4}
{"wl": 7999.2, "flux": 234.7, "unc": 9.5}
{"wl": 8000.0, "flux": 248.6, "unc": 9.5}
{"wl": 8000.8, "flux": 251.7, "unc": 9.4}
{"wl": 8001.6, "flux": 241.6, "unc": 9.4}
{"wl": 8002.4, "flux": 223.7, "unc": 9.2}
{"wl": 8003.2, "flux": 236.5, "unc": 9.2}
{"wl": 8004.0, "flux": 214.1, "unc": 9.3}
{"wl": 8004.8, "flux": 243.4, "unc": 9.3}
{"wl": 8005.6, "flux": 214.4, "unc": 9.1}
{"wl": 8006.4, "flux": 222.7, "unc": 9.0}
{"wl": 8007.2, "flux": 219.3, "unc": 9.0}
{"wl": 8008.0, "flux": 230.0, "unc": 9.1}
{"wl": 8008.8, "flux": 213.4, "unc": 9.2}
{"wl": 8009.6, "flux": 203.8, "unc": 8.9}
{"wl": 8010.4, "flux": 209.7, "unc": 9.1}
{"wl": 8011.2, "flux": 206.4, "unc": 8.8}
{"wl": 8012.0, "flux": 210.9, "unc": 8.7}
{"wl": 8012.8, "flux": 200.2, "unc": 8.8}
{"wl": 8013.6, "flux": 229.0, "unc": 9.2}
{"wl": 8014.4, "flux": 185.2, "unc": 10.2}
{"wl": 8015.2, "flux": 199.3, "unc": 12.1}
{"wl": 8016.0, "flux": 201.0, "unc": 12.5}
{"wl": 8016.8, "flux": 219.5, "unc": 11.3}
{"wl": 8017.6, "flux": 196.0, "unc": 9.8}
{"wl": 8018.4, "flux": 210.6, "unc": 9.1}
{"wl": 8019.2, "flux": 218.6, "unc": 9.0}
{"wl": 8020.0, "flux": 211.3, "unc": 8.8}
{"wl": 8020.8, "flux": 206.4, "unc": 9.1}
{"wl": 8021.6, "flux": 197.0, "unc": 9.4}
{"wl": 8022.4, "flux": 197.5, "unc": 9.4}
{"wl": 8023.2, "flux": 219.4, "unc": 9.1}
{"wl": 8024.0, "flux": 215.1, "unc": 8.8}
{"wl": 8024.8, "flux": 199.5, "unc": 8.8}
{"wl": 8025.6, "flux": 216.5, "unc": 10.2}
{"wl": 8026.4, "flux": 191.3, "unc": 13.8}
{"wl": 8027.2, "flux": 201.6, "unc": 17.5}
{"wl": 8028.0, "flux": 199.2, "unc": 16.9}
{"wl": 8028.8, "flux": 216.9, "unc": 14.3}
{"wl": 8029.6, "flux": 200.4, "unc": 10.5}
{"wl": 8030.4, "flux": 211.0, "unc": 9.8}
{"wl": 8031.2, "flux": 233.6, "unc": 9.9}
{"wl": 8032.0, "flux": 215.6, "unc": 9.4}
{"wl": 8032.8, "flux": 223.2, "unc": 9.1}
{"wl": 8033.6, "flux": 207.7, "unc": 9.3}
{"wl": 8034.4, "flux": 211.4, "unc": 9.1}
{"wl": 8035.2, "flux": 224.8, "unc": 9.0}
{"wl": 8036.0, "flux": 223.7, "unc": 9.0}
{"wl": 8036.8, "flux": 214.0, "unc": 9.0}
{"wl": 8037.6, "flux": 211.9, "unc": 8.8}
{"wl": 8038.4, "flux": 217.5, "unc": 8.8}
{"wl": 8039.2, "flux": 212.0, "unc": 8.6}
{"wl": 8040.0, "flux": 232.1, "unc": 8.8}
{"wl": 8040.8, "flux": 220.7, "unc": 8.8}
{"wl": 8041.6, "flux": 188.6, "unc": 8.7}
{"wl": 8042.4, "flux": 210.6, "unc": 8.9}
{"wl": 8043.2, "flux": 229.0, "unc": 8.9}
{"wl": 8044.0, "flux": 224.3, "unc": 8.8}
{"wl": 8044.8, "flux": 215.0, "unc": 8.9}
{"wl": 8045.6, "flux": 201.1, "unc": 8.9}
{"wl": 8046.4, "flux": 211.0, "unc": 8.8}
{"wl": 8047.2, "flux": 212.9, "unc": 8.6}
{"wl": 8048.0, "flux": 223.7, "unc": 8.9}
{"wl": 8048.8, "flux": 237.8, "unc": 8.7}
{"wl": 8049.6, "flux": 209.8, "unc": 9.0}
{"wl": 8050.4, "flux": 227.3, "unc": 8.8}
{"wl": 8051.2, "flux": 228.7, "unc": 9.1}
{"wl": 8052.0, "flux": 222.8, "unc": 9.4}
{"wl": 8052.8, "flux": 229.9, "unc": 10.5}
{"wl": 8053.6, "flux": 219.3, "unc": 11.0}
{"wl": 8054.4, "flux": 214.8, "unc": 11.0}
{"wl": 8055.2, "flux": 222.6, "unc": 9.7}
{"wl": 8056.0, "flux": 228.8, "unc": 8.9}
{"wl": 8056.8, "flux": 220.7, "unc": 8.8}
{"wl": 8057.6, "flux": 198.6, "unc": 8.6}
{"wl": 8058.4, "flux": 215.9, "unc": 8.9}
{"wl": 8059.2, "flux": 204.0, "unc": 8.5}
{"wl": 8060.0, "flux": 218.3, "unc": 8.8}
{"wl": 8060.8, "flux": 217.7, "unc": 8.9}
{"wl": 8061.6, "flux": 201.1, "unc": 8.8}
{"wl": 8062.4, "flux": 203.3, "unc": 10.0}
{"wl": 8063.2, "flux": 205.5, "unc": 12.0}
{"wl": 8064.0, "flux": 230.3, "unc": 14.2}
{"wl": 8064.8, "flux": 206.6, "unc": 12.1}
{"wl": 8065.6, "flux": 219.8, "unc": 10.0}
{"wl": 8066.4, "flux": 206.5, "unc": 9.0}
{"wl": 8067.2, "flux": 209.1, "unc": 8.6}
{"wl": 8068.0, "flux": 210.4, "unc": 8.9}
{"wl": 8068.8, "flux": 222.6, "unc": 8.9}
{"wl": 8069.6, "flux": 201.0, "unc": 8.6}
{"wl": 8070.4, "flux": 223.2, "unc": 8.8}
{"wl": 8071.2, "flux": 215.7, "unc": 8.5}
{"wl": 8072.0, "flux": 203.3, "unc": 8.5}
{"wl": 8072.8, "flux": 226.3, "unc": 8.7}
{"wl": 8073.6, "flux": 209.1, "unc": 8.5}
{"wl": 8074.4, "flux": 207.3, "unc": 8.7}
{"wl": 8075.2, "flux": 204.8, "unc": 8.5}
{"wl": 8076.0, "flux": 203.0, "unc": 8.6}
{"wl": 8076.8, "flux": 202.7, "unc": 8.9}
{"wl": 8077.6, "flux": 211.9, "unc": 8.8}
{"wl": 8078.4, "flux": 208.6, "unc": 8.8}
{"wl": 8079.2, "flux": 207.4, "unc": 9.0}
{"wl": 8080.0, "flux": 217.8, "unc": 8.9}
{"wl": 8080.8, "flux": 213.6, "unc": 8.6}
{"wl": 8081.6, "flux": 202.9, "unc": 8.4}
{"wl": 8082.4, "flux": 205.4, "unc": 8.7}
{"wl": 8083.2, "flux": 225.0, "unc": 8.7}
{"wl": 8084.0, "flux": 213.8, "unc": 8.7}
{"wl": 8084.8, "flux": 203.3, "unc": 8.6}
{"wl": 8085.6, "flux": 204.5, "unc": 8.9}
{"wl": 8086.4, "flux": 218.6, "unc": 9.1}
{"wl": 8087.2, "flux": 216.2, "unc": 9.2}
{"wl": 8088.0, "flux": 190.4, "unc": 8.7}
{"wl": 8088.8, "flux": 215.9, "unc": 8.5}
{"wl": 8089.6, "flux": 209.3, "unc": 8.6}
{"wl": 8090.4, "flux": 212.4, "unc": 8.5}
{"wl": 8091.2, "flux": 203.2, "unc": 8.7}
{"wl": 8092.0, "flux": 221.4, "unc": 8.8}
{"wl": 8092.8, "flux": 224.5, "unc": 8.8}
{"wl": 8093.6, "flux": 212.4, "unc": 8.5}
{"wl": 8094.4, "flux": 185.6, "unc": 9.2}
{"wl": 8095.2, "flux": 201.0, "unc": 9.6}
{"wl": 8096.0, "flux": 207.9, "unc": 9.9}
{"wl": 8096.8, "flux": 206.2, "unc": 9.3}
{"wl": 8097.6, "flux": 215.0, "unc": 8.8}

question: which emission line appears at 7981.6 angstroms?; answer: [S II]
